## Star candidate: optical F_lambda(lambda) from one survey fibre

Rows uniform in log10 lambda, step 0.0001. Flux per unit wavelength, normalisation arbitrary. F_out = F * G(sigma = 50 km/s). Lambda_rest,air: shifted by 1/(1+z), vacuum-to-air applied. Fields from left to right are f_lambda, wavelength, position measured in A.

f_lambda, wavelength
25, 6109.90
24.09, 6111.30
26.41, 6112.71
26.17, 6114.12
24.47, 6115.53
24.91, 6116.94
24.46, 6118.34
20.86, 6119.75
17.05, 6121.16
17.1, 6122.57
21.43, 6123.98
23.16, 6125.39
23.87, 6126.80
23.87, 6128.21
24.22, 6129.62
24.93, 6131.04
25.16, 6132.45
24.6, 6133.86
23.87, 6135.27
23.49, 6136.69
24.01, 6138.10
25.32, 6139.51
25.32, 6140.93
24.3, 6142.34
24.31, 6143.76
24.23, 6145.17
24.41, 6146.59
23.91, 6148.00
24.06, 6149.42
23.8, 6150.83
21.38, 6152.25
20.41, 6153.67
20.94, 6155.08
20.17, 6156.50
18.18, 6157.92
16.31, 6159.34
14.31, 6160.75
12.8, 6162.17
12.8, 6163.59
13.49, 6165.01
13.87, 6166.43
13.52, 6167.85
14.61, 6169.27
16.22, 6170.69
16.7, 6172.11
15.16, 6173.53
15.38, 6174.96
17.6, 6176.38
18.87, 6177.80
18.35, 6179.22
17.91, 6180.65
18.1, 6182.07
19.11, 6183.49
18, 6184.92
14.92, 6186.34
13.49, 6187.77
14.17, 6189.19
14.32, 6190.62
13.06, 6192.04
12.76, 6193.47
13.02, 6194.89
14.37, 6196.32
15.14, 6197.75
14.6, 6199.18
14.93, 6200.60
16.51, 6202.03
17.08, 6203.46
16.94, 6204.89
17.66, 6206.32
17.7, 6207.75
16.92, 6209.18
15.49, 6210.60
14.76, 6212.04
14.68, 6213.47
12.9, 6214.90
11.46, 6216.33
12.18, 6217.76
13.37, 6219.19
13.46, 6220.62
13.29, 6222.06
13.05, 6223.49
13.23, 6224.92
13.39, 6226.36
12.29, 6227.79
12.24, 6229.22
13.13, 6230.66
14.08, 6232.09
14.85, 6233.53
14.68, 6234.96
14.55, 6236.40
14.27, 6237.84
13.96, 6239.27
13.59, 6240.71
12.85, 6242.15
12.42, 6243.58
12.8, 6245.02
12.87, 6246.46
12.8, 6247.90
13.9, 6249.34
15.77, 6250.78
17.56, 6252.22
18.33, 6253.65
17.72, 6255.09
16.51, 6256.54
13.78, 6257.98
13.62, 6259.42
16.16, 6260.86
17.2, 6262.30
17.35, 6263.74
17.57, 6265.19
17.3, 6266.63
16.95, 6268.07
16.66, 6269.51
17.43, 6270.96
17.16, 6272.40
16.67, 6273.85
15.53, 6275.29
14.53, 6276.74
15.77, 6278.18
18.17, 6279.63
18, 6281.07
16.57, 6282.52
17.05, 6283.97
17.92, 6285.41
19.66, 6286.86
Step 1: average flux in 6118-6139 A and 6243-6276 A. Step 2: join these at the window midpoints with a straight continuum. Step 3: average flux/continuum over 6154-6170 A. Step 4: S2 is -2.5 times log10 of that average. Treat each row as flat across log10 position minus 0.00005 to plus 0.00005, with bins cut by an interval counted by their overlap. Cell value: 0.321 mag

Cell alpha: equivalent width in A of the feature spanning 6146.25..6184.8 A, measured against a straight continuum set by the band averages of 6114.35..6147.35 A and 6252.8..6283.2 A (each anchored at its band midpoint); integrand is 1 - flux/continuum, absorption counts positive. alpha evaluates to 7.1 A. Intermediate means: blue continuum 23.5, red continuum 16.6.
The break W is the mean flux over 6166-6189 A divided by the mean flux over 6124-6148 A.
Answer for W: 0.7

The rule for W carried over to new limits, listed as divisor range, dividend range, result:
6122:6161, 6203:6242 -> 0.63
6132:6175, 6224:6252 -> 0.68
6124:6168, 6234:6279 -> 0.72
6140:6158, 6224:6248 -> 0.59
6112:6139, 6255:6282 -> 0.71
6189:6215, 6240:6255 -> 0.95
